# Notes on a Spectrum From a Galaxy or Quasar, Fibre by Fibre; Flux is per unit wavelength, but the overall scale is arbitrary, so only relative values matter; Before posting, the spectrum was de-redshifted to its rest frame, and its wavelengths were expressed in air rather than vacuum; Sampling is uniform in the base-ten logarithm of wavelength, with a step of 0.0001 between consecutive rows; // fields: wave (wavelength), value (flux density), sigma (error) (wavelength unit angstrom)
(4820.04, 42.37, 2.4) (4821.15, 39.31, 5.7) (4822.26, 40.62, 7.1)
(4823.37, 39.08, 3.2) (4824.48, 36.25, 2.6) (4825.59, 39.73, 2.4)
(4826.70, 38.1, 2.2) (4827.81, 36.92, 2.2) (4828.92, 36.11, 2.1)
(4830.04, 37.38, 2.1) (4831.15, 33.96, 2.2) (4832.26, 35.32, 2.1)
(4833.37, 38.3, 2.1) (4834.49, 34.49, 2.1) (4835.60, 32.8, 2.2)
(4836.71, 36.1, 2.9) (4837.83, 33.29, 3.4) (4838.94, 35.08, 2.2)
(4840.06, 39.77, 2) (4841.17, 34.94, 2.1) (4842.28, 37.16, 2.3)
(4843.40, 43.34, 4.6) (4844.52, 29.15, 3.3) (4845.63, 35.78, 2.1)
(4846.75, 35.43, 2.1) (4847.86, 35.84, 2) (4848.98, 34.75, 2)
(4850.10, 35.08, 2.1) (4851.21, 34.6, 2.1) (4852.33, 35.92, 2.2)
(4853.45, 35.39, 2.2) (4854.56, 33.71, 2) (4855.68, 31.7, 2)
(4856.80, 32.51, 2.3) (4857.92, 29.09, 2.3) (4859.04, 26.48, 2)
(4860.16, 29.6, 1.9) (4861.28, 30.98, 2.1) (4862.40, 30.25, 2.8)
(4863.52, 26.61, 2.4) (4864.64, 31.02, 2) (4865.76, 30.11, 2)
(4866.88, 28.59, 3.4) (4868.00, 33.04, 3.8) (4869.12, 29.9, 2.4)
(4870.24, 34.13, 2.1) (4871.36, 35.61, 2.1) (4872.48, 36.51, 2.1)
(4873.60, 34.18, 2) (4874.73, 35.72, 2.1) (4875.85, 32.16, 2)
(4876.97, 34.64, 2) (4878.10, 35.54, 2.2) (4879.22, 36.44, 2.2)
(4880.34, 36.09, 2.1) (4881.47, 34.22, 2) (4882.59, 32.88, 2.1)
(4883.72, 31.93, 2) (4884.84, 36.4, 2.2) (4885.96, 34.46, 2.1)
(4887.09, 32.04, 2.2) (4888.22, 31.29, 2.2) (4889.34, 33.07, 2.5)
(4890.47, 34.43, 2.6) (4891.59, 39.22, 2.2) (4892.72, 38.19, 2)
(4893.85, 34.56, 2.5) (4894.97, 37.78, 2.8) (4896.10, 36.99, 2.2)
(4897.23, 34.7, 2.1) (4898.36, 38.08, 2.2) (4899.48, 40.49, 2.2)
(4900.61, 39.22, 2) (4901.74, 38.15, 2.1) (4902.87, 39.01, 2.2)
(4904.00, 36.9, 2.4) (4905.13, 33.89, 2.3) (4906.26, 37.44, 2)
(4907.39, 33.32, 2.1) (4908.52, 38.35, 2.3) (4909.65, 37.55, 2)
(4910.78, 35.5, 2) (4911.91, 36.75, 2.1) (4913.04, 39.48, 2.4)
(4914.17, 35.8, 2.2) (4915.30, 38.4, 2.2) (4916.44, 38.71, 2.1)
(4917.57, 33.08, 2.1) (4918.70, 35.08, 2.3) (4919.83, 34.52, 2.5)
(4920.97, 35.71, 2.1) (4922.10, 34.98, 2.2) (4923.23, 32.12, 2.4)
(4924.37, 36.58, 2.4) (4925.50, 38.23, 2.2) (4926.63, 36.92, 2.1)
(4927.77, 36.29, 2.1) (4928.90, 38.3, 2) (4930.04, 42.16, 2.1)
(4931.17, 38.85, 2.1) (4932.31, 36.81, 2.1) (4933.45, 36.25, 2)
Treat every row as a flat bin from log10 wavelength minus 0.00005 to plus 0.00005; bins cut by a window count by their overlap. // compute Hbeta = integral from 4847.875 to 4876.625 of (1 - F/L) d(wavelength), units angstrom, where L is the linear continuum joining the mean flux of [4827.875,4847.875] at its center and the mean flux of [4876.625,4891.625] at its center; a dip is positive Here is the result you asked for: 2.2 angstrom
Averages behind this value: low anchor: 35.8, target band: 32.4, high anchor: 34.3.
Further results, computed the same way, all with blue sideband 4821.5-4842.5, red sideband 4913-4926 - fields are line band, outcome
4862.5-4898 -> 2.3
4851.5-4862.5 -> 1.4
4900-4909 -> -0.3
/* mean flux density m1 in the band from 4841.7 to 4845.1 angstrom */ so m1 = 36.5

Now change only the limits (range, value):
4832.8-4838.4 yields 35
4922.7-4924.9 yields 34.3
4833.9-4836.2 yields 33.7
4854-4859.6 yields 30.7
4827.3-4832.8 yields 35.9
